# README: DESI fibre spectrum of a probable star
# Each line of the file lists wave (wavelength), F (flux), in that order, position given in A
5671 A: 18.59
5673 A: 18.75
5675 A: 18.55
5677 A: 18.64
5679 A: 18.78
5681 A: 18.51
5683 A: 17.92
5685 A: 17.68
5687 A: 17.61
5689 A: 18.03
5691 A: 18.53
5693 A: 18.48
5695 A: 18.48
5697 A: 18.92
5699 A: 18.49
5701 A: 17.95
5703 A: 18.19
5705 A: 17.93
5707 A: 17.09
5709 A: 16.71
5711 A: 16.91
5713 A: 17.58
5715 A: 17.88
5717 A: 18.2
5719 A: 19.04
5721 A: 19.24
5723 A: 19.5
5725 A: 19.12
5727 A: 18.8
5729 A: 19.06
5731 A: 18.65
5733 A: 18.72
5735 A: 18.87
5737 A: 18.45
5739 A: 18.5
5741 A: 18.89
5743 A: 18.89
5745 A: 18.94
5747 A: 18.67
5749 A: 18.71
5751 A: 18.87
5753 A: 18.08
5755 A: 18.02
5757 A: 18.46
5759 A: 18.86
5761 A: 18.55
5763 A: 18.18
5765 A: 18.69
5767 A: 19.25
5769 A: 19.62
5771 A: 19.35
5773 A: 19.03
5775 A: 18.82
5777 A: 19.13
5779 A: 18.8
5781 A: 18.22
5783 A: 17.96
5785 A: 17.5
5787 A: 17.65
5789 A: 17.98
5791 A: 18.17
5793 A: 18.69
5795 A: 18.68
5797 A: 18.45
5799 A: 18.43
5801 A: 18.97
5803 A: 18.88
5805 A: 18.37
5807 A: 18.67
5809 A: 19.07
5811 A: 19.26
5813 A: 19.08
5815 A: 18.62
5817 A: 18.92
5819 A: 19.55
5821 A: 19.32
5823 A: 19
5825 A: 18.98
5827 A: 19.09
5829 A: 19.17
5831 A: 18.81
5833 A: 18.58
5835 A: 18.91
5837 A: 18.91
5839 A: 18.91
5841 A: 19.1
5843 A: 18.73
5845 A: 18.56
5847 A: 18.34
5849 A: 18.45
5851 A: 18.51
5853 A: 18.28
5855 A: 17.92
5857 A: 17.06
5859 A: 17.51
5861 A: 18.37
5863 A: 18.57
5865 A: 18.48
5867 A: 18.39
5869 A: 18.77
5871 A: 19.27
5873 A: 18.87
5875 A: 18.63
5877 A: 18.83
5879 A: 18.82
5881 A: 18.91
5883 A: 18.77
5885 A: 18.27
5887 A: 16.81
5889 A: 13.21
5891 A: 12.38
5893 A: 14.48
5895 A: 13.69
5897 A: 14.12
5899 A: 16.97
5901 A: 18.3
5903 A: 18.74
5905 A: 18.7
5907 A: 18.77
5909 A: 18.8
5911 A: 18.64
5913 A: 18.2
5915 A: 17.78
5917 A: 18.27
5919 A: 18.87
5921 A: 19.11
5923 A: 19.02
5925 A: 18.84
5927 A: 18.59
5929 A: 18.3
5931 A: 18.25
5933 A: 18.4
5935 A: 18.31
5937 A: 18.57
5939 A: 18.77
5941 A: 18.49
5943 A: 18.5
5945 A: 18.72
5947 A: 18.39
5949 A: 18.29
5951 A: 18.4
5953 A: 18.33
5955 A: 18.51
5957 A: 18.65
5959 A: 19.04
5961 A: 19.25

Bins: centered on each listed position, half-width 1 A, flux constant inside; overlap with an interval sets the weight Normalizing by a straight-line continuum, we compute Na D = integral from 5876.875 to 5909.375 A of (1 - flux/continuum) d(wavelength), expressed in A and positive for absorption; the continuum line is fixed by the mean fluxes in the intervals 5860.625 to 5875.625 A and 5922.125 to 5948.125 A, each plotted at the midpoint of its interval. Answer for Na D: 3.0 A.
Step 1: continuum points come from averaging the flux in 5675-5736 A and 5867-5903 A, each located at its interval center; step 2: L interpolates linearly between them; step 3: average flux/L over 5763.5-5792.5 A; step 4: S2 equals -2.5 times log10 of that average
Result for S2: -0.04 mag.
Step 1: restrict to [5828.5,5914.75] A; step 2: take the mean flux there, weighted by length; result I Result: 17.9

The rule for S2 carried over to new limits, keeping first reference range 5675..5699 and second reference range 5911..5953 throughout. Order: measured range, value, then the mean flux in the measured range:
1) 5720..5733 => -0.039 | 19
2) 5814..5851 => -0.026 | 18.9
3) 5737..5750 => -0.021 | 18.7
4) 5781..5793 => 0.027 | 18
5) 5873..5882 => -0.020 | 18.8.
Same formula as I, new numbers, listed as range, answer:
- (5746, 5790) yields 18.6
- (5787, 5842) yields 18.8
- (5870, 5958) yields 17.9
